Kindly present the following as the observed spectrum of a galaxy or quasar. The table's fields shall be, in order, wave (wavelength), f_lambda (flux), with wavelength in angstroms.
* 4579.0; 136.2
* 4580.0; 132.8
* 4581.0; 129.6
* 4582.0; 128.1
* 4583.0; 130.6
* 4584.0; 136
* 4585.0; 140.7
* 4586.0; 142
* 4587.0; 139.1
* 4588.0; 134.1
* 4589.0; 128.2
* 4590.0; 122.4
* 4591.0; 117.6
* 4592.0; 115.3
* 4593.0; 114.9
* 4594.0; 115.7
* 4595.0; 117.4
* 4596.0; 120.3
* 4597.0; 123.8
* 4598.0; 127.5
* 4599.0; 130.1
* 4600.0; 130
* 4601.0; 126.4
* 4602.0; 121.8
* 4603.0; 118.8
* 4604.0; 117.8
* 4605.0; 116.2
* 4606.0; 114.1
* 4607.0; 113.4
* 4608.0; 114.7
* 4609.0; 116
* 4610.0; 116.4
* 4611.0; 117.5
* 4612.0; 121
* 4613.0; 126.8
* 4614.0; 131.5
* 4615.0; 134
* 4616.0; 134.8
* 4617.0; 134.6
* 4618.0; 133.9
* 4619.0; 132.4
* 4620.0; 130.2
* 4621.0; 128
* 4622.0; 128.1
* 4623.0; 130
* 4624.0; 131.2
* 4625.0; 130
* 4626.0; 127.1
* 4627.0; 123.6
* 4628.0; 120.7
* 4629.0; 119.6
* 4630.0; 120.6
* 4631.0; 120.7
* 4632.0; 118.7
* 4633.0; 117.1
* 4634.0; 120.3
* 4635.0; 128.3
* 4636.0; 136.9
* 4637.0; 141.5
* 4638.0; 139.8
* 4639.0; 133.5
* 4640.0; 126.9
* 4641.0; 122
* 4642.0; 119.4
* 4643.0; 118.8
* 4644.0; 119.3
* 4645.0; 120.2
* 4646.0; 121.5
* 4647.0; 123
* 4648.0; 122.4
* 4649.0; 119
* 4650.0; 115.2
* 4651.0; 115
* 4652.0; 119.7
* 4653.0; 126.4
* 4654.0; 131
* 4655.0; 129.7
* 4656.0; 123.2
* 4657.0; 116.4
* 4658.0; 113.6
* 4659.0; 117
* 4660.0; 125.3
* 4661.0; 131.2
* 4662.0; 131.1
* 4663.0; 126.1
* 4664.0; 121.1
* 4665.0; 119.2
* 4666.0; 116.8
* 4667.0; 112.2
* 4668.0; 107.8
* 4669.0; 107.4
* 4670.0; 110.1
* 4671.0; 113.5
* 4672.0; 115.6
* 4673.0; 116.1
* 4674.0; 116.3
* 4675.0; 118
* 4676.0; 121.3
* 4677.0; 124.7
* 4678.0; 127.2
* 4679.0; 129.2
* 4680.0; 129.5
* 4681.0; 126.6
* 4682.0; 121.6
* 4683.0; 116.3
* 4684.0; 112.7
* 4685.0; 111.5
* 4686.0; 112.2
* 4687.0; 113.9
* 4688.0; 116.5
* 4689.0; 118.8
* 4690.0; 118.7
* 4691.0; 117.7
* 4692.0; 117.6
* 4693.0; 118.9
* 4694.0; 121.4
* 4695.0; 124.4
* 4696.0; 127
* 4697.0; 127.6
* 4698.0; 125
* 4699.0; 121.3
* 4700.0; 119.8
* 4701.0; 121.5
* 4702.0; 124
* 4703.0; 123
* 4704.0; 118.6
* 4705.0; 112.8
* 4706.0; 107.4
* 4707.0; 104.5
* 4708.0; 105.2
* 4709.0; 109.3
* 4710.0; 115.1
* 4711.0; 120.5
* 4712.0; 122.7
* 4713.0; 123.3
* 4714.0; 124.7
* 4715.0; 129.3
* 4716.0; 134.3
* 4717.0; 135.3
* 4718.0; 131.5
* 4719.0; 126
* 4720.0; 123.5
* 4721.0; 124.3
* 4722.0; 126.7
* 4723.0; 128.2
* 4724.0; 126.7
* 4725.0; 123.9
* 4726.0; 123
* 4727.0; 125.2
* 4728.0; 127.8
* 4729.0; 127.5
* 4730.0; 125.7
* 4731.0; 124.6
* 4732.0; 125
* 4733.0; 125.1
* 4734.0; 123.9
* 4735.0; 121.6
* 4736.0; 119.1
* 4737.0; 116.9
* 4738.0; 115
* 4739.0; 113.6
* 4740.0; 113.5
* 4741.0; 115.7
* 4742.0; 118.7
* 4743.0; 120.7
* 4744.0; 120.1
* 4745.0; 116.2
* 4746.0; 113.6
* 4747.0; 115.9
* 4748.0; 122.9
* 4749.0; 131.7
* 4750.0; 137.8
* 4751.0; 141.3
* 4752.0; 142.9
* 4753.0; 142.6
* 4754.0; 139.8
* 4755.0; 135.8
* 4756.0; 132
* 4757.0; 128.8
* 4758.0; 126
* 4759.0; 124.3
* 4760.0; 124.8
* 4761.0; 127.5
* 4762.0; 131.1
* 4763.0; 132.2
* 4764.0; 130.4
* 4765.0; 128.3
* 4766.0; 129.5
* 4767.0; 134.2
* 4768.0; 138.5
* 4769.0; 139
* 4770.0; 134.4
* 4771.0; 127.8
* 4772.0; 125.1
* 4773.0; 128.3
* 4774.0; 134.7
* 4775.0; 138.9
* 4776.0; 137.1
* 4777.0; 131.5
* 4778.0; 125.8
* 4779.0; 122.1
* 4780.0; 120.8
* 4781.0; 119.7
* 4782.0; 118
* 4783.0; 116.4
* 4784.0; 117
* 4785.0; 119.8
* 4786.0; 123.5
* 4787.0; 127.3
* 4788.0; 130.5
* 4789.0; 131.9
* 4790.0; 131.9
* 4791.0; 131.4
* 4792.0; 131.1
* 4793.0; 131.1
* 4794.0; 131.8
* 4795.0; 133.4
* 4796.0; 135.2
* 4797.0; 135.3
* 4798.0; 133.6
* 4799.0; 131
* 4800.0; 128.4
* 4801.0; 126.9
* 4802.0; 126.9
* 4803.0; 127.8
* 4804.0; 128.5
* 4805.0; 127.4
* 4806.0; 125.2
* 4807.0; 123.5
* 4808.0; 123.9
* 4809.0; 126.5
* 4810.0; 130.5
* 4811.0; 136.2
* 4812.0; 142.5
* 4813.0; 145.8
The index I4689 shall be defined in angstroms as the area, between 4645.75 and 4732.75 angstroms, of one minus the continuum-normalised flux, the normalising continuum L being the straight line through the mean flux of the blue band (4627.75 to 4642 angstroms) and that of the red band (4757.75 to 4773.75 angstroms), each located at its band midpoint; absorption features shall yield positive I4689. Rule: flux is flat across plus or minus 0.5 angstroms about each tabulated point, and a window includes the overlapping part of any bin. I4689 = 4.6 angstroms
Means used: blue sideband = 126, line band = 121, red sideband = 130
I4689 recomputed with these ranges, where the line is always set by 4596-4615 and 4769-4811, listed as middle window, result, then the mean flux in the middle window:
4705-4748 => 1.7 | 121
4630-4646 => -0.3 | 125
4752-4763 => -0.4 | 132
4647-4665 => 0.1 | 122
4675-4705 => 0.9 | 121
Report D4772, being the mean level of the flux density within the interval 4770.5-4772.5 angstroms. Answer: 126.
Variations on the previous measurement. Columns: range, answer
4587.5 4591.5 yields 126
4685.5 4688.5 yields 114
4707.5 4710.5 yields 110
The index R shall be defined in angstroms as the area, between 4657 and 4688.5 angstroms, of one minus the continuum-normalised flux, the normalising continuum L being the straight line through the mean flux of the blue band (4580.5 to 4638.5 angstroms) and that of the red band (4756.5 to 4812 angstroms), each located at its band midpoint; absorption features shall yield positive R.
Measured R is 2.0 angstroms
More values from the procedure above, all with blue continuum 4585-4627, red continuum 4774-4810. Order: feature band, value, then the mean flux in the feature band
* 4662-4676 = 1.1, 116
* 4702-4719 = 0.9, 120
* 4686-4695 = 0.6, 118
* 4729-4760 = 0.5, 125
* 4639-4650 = 0.4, 122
